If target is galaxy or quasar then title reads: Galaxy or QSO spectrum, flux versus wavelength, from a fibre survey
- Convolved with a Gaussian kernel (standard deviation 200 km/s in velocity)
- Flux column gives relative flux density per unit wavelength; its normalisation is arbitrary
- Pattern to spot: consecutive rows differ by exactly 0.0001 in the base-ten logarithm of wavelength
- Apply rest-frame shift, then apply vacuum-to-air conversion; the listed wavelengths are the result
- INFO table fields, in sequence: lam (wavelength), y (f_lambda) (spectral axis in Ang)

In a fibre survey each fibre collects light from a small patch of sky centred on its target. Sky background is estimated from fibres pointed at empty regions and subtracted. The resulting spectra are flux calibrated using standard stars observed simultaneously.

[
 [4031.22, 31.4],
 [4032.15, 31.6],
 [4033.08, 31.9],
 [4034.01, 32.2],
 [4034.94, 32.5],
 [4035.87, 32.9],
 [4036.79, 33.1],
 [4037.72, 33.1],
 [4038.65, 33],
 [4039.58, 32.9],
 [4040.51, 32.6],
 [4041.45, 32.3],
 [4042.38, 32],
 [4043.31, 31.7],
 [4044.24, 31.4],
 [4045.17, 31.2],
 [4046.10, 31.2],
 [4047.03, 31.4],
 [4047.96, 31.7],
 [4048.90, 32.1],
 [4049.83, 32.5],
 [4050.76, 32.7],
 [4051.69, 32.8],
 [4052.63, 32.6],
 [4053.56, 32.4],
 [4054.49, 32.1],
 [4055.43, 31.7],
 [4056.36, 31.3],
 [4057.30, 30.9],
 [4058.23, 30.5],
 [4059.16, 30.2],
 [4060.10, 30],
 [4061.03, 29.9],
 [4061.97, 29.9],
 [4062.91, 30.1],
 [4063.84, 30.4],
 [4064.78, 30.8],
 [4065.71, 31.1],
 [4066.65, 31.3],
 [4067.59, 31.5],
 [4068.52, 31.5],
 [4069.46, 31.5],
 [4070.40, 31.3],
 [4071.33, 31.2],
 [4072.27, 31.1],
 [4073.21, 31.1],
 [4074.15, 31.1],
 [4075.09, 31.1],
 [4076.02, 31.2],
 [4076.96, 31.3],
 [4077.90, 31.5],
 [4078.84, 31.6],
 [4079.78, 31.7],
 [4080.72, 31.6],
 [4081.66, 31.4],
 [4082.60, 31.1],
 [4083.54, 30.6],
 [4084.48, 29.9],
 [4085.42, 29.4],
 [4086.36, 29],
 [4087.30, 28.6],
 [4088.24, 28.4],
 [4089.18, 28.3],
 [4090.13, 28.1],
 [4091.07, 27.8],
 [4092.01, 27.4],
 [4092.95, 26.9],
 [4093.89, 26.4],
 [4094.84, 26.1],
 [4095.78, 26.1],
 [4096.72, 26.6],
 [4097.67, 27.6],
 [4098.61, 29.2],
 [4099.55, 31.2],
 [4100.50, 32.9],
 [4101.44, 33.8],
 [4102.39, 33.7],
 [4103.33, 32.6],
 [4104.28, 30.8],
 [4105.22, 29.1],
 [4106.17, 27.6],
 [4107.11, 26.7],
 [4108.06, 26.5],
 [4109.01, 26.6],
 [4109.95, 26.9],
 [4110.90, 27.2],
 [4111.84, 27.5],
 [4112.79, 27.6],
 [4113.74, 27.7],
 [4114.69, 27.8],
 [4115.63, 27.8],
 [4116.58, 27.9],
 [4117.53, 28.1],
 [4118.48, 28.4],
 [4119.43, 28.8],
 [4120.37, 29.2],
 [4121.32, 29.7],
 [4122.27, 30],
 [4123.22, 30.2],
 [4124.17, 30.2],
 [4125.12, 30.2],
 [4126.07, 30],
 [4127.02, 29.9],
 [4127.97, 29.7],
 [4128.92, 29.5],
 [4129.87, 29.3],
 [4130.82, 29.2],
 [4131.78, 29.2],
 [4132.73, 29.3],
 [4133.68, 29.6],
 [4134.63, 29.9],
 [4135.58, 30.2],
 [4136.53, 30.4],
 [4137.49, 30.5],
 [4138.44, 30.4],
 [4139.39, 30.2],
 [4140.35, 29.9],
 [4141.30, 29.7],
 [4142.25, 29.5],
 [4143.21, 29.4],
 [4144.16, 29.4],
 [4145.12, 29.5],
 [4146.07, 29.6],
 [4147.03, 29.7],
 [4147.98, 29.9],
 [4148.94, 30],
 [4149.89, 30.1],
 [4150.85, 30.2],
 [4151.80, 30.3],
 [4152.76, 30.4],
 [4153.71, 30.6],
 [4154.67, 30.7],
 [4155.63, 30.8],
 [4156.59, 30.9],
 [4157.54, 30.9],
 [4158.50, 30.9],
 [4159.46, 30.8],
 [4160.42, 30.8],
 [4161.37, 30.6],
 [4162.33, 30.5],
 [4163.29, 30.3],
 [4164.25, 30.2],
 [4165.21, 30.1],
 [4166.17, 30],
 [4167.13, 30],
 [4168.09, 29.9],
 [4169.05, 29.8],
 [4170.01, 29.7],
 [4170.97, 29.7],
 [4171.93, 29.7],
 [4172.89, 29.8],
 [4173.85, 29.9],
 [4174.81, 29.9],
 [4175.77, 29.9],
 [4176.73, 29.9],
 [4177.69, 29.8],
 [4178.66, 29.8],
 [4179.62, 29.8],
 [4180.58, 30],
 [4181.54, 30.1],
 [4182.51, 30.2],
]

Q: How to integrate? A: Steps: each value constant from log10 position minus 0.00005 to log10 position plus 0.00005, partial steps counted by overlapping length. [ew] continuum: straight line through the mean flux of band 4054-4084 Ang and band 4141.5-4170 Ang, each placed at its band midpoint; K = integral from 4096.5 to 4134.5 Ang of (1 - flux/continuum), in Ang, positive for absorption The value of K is 1.8 Ang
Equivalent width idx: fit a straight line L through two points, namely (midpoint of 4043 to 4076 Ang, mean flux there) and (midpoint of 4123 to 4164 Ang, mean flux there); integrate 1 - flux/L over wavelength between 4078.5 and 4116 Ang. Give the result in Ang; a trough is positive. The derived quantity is 2.2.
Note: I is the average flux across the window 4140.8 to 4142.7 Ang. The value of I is 29.7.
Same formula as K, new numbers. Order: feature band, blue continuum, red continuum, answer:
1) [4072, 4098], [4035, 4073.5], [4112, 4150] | 1.1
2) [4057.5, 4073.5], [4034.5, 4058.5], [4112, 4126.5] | 0.2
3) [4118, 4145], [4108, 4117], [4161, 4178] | -1.4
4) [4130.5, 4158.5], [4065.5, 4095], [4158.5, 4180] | 0.0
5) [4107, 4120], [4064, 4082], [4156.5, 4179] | 1.4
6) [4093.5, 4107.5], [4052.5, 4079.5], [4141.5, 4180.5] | 0.6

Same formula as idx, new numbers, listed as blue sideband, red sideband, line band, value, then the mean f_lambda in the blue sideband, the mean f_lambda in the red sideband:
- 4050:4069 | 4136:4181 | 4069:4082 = -0.1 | 31.2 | 30.1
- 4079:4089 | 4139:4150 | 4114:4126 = 0.3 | 30.2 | 29.7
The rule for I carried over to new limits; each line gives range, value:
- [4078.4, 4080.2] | 31.6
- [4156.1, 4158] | 31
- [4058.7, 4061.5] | 30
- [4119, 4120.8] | 29.1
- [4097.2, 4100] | 29.4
